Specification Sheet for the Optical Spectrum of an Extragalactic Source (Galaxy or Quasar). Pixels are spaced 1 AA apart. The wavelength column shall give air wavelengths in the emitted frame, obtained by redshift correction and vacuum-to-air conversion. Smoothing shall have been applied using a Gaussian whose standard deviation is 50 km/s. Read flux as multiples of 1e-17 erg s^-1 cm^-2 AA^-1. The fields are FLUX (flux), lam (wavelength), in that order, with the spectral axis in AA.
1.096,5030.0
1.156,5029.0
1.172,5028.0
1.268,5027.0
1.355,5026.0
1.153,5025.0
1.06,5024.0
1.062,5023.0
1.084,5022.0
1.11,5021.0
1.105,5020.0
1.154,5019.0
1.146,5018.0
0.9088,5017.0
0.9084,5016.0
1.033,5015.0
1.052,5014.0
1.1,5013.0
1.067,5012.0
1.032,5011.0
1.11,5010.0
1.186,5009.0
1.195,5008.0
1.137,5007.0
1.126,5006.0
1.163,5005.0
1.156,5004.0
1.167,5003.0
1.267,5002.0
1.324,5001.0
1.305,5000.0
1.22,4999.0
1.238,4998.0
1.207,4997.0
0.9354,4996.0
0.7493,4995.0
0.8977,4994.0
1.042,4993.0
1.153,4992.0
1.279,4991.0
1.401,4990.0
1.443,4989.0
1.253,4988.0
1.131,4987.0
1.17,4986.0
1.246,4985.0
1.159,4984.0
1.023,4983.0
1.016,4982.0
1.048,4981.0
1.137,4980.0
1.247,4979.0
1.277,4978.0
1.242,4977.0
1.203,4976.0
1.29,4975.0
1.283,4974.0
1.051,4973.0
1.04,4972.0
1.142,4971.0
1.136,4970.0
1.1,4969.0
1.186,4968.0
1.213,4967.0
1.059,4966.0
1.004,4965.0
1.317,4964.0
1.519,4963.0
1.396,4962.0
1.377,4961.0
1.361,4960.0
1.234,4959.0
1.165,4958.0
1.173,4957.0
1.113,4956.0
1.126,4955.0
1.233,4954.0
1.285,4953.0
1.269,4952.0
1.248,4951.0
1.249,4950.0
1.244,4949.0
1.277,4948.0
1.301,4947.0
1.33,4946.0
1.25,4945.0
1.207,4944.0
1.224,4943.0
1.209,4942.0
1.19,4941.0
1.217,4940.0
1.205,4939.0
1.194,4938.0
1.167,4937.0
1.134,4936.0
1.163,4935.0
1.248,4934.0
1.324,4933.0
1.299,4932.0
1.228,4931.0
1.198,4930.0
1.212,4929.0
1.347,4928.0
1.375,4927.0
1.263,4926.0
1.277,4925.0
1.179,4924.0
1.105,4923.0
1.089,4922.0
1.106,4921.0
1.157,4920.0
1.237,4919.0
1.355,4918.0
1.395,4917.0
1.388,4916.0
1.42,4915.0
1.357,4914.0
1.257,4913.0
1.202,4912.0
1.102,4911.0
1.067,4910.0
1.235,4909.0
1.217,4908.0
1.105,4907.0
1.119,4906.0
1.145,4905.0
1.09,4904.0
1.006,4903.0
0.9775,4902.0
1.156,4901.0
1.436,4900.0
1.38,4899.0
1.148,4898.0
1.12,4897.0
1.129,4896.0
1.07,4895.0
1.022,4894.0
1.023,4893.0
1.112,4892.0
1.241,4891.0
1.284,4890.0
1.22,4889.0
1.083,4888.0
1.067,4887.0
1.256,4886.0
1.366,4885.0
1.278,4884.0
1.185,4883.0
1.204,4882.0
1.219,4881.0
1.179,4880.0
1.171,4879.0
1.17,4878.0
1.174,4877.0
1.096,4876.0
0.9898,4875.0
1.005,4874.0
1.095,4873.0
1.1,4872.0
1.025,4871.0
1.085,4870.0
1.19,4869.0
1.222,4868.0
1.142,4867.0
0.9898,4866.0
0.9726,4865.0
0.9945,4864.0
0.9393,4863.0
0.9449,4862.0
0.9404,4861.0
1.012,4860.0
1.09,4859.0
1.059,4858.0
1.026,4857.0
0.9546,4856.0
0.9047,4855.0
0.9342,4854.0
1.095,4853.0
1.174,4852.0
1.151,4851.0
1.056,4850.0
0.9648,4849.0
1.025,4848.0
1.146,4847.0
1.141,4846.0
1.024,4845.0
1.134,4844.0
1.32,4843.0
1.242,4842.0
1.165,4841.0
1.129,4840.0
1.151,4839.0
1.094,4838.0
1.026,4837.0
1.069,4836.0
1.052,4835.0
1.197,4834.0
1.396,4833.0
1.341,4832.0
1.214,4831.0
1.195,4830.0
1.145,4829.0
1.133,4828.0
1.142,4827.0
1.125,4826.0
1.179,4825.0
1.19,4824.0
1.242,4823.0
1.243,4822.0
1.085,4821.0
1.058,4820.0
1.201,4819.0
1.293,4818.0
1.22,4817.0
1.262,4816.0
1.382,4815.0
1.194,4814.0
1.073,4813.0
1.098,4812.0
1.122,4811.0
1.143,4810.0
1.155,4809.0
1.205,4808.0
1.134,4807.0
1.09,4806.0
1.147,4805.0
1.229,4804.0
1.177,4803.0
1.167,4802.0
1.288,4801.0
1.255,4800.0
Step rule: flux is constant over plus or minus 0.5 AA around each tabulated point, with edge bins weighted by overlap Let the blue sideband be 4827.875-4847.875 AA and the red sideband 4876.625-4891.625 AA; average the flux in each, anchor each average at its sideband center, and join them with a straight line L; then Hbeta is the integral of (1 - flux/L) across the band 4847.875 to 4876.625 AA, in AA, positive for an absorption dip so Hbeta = 3.5 AA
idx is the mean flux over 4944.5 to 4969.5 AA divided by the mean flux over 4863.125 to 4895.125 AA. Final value 1.1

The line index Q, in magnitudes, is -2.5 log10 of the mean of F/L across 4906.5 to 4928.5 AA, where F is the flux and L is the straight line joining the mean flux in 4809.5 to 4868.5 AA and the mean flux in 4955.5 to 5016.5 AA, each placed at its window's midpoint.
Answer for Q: -0.08 mag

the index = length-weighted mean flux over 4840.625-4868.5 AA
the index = 1.06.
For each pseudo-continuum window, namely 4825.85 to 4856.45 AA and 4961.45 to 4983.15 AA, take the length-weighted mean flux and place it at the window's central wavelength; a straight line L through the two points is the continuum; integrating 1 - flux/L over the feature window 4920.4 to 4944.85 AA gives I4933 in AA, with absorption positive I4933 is -1.1 AA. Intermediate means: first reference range 1.12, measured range 1.22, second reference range 1.18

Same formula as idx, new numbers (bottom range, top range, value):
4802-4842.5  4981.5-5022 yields 0.96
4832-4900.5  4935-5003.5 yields 1.07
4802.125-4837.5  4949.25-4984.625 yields 1.02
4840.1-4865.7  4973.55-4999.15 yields 1.10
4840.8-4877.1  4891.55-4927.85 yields 1.12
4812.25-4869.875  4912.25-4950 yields 1.11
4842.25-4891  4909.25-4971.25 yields 1.12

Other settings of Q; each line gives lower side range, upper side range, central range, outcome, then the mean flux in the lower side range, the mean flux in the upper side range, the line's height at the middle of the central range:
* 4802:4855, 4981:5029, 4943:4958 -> -0.08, 1.15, 1.14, 1.14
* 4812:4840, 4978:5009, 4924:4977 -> -0.05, 1.18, 1.16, 1.17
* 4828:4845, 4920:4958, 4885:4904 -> 0.04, 1.17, 1.22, 1.2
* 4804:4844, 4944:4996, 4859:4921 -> 0.03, 1.18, 1.2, 1.18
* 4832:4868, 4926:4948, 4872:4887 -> -0.03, 1.08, 1.24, 1.14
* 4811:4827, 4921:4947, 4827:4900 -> 0.07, 1.19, 1.22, 1.2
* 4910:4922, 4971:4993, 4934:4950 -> 0.01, 1.25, 1.19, 1.23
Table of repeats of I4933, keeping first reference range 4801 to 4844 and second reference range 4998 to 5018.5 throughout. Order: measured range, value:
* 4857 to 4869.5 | 1.4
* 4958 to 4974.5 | -1.0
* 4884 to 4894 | -0.2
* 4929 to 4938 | -0.5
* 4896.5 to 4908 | 0.0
